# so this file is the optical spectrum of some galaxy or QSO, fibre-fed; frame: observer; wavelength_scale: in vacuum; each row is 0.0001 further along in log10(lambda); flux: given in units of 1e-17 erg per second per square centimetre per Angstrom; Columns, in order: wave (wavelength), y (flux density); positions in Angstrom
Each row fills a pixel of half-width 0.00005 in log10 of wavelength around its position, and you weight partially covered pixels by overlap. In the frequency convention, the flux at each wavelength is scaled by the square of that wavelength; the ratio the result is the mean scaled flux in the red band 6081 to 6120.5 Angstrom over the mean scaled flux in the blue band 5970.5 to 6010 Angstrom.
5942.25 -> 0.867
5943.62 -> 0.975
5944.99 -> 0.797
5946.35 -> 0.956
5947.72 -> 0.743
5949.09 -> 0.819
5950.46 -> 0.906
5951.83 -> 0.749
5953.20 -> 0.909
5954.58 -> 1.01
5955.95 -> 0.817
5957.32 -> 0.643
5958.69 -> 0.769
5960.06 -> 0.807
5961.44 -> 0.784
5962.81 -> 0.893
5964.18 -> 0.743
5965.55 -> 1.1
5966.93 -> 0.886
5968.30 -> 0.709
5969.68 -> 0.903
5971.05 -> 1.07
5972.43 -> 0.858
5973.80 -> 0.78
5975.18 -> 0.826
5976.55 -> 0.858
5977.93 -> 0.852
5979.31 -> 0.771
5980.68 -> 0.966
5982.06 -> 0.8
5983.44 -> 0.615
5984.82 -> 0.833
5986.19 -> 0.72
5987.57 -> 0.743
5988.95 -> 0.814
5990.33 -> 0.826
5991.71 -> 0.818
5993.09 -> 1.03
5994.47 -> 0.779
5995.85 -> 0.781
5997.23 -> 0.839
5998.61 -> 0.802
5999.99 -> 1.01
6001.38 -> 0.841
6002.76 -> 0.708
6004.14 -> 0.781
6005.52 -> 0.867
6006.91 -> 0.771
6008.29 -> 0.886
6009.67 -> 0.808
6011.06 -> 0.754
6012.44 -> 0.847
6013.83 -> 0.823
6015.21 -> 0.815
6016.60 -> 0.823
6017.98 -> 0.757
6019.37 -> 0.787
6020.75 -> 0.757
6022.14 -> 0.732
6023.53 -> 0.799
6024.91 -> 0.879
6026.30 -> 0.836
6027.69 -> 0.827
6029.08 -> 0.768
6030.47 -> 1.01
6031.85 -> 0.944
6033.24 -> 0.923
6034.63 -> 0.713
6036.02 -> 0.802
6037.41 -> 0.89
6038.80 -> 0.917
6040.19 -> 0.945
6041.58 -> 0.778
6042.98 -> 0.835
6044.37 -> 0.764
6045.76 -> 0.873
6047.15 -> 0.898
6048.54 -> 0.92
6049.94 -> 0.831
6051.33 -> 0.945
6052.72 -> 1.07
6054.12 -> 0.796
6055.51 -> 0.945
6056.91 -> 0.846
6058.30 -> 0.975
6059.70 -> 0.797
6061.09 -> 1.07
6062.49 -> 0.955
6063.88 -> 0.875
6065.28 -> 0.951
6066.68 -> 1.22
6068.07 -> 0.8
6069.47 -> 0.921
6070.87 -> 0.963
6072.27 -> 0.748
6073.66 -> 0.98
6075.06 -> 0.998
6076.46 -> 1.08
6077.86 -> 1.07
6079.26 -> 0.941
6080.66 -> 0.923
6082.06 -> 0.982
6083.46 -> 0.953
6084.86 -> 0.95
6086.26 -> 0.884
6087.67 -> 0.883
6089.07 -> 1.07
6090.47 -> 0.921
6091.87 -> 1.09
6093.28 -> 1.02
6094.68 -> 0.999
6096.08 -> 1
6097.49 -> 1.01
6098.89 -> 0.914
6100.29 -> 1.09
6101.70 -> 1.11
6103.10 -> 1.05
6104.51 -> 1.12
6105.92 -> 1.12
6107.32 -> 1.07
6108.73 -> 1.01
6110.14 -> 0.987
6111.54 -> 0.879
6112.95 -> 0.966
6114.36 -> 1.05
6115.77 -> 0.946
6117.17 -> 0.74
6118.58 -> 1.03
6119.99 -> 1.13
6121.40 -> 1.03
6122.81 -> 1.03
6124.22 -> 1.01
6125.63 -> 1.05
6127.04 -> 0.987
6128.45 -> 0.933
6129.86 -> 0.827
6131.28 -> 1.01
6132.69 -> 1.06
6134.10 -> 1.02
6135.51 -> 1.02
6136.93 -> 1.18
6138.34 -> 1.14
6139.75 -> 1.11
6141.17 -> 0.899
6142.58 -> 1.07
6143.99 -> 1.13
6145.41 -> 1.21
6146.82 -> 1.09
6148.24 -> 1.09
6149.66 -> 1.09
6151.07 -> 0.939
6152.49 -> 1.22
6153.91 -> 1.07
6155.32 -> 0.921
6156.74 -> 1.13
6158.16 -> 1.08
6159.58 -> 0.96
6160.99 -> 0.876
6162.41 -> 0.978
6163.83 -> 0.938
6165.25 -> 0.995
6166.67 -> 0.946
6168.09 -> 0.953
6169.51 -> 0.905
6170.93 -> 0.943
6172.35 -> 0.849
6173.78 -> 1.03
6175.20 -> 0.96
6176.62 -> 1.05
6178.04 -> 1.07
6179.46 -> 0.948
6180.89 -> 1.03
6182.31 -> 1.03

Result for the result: 1.2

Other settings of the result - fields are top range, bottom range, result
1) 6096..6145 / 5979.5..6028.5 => 1.31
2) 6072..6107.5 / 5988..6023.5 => 1.26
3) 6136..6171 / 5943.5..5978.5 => 1.30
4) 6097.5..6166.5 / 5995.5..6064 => 1.24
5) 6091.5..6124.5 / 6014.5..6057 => 1.22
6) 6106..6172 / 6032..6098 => 1.12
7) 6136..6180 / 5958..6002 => 1.30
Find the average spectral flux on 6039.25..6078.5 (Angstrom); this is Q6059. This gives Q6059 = 0.923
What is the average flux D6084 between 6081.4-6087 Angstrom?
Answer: 0.941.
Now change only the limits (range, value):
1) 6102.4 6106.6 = 1.09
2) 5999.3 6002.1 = 0.921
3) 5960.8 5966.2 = 0.881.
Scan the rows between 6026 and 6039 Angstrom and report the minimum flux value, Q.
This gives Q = 0.713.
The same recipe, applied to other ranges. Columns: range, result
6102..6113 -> 0.879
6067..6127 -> 0.74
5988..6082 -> 0.708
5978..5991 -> 0.615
